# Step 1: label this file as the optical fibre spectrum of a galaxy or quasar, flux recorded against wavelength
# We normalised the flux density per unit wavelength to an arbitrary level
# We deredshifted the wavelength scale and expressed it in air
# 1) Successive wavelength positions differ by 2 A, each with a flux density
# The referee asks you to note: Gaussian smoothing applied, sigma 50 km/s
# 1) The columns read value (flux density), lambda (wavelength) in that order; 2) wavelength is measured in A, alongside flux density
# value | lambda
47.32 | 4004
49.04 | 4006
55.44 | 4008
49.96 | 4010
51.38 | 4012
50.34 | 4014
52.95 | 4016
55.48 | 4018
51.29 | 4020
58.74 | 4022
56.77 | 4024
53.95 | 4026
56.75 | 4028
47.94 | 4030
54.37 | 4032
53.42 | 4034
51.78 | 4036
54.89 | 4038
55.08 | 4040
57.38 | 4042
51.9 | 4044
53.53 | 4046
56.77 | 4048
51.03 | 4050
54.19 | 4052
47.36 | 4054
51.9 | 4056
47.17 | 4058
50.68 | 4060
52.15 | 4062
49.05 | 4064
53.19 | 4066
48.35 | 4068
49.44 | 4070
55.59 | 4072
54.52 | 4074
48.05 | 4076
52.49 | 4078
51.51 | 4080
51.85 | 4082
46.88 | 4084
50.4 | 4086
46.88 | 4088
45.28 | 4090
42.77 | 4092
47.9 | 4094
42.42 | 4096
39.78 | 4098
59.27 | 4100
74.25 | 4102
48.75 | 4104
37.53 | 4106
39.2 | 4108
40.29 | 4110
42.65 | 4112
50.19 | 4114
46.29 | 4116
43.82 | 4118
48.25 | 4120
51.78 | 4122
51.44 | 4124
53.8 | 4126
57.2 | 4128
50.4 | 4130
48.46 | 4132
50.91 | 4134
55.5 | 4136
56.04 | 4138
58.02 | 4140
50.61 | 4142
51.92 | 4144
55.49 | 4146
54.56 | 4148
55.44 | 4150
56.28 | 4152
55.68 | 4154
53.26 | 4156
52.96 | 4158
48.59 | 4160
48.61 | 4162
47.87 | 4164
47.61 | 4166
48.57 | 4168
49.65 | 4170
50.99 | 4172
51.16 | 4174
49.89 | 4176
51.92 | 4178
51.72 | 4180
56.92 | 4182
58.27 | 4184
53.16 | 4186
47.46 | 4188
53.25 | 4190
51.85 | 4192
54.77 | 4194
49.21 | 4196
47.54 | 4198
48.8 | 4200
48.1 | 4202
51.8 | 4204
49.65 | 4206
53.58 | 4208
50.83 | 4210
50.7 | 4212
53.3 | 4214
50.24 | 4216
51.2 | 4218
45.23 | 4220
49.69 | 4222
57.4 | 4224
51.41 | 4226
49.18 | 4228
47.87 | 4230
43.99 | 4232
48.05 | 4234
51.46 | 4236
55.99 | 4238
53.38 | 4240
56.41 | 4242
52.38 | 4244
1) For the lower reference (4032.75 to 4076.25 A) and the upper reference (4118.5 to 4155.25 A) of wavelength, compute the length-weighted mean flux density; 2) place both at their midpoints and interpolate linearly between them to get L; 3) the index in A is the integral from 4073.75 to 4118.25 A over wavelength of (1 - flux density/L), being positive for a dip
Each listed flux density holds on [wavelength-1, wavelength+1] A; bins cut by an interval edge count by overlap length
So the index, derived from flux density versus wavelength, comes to 4.09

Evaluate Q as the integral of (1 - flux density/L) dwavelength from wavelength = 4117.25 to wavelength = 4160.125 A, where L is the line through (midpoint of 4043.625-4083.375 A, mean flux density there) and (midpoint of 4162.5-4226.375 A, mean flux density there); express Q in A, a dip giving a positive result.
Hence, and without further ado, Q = -1.4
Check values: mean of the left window 51.5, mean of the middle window 52.9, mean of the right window 51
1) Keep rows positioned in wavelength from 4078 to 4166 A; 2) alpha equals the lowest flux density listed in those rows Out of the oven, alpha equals 37.53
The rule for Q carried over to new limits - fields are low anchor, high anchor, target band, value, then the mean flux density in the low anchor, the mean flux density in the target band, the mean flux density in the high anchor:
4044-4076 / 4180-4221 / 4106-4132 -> 1.96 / 51.6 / 47.6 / 51.3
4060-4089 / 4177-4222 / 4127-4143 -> -0.75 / 50.7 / 53.4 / 51.3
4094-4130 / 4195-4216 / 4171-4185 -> -0.88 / 48.7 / 53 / 50.3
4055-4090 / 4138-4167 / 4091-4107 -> 0.67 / 50.4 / 49.1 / 52.8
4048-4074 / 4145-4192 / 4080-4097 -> 1.44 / 51.2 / 47.1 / 52.1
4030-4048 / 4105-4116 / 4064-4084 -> -1.28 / 53.9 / 51.3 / 42.4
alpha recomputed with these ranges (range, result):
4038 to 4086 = 46.88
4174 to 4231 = 45.23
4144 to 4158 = 51.92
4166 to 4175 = 47.61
